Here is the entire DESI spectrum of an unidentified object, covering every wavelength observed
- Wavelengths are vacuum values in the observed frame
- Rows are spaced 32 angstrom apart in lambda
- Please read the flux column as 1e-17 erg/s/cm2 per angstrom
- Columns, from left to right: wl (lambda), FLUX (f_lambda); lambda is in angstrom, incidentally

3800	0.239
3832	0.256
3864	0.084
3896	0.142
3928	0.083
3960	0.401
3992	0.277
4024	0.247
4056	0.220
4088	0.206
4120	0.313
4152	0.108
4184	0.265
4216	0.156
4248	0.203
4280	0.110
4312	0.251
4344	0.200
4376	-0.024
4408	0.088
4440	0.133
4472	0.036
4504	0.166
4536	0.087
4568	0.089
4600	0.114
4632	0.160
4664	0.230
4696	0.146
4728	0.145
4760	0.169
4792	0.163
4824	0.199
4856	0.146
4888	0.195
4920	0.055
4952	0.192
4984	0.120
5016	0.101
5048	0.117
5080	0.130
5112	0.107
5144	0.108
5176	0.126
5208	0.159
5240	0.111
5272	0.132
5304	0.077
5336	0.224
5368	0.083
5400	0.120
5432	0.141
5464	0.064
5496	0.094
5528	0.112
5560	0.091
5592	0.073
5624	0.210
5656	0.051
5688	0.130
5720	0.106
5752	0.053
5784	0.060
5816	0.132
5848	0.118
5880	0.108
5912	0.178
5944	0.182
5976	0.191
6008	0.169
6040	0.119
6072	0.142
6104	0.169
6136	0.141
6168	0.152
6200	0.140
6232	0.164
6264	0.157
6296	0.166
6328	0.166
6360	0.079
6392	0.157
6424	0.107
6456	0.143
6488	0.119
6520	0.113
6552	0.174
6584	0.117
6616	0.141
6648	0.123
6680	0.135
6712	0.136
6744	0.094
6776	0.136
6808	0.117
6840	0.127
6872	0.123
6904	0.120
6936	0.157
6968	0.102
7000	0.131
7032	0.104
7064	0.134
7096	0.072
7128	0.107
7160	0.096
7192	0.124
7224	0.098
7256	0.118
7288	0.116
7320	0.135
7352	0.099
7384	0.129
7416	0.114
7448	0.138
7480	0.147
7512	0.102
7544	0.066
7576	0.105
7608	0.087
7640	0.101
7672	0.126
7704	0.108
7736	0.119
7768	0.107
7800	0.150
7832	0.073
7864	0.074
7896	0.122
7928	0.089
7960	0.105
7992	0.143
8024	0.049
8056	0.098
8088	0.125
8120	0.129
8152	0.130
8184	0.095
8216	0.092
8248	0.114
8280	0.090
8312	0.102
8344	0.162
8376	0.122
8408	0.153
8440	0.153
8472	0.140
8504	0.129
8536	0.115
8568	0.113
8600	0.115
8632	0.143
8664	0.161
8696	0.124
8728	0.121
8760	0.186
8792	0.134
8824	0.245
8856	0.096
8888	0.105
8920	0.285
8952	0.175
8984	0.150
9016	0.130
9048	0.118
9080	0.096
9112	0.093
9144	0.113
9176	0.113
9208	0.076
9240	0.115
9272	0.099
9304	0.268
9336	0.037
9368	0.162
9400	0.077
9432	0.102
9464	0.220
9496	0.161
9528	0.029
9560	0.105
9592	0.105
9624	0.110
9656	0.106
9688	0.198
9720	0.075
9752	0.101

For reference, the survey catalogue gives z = 0.55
